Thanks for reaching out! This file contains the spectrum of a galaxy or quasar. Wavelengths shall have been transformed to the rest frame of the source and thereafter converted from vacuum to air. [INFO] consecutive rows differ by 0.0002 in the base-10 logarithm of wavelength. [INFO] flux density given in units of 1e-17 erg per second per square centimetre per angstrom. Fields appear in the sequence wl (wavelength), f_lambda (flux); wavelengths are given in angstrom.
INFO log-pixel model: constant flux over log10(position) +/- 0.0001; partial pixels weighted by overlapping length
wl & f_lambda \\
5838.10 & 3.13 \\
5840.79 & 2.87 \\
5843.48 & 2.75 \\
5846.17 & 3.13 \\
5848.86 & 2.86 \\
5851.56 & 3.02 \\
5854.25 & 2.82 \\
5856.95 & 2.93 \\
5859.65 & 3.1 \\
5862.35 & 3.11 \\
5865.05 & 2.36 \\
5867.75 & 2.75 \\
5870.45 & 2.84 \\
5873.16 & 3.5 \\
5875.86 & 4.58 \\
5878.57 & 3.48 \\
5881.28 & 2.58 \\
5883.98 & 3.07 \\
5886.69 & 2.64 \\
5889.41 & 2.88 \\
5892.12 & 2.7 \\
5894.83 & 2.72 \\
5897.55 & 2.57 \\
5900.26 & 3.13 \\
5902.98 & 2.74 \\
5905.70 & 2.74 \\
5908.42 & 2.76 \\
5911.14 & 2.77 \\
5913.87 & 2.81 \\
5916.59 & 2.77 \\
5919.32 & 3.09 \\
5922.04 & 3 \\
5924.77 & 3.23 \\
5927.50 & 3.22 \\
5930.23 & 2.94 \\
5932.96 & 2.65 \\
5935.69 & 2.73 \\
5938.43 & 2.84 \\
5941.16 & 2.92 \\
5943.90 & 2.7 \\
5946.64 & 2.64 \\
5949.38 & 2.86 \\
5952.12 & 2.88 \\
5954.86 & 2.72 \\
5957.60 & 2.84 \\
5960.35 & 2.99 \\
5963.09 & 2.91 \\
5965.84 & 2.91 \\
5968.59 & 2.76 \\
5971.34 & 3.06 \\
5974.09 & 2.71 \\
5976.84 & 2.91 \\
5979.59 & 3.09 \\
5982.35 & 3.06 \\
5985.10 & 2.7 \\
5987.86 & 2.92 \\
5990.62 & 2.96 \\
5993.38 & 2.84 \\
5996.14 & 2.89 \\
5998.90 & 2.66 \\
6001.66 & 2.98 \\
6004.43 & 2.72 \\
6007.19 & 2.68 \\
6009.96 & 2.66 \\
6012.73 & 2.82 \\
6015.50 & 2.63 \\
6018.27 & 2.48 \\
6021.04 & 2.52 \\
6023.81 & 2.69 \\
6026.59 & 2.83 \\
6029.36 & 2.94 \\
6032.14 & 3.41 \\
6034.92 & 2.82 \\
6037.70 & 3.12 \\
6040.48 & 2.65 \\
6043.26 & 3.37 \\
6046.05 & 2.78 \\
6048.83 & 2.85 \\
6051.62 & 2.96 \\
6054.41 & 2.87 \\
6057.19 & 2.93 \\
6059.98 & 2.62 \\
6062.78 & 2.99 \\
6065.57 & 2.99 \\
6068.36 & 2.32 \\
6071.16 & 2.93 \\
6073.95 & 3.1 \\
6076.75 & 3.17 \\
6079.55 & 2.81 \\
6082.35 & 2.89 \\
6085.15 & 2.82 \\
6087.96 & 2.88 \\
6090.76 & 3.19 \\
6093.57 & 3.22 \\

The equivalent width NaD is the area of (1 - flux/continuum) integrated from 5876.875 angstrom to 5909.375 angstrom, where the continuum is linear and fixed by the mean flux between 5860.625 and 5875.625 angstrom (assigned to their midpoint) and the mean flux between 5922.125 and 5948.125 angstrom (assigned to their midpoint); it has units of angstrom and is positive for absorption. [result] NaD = 1.4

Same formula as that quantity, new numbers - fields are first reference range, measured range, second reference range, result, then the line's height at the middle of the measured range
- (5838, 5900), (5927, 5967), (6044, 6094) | 1.4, 2.95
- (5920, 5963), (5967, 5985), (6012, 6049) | -0.3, 2.87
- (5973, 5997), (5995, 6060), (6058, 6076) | 0.8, 2.87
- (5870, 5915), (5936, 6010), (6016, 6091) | 2.0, 2.93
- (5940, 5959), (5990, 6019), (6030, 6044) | 1.9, 2.96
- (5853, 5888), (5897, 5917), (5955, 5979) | 1.3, 2.99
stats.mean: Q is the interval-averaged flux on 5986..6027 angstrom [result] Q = 2.75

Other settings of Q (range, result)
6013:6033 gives 2.77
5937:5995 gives 2.87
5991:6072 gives 2.83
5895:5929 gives 2.9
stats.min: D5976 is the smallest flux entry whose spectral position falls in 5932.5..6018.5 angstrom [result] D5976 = 2.48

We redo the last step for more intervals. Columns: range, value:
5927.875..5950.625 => 2.64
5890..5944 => 2.57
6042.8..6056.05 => 2.78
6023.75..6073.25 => 2.32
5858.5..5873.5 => 2.36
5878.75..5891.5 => 2.58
